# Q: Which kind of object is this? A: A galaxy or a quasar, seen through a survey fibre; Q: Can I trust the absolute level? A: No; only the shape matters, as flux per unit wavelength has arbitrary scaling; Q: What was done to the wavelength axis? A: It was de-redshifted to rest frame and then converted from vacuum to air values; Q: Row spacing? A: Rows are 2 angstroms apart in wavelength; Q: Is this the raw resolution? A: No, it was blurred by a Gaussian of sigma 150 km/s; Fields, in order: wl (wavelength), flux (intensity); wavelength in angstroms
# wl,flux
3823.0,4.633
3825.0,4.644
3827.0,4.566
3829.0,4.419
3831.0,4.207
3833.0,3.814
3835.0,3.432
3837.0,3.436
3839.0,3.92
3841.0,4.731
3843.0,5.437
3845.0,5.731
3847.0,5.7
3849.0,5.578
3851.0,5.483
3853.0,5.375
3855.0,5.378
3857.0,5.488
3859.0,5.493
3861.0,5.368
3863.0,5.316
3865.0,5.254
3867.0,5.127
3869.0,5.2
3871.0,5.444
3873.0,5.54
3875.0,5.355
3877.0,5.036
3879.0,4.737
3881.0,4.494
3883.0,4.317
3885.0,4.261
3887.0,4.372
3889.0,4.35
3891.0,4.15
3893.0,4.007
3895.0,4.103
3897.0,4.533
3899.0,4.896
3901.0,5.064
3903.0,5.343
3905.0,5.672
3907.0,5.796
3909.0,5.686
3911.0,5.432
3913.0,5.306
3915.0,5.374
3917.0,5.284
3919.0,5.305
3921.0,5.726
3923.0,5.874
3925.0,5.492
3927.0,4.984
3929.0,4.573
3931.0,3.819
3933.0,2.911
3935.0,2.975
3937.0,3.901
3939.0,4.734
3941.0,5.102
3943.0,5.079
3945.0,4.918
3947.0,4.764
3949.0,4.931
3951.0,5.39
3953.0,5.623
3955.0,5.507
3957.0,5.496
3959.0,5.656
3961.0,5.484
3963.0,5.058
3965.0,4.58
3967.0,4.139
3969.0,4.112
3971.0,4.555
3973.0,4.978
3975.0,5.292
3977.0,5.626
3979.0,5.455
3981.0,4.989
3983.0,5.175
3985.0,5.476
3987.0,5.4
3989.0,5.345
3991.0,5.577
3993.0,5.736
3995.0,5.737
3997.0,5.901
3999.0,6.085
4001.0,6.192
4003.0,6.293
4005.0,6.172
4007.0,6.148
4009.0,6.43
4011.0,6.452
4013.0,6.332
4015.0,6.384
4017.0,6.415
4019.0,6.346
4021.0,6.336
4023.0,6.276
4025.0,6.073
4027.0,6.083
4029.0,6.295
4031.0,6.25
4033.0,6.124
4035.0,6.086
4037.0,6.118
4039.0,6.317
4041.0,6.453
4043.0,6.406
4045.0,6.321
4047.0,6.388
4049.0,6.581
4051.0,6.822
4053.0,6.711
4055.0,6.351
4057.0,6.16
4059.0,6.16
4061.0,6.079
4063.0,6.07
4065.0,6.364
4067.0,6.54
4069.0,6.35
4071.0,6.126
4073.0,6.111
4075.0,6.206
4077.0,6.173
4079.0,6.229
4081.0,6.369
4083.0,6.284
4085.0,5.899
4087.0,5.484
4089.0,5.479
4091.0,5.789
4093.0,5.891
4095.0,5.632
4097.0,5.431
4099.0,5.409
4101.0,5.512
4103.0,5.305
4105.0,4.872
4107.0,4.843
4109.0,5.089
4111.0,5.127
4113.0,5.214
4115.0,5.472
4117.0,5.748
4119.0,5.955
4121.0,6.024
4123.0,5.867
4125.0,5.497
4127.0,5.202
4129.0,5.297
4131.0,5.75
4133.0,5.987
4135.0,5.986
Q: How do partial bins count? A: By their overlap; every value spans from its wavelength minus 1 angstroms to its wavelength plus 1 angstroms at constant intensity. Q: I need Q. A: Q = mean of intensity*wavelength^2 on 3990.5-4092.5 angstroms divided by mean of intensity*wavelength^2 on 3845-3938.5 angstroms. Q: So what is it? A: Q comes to 1.3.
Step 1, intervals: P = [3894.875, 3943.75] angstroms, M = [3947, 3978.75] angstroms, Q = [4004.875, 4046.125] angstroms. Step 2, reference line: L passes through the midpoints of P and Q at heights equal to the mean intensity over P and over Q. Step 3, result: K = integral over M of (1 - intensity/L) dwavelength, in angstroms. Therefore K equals 2.2 angstroms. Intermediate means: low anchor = 4.93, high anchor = 6.28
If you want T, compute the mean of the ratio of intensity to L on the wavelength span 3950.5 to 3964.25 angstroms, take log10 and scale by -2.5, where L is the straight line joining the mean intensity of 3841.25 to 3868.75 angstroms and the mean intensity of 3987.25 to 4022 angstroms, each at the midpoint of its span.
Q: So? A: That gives 0.083 mag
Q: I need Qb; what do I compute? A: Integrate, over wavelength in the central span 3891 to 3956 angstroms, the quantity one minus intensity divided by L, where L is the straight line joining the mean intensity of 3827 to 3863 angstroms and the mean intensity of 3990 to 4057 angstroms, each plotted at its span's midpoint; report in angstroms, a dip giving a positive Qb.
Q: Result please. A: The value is 6.5 angstroms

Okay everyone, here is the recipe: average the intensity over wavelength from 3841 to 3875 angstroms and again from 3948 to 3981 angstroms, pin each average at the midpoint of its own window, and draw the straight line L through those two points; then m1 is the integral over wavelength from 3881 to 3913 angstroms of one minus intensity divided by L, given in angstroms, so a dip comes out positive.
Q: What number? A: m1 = 2.98 angstroms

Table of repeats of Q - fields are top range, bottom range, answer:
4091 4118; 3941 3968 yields 1.13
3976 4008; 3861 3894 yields 1.25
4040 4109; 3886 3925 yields 1.29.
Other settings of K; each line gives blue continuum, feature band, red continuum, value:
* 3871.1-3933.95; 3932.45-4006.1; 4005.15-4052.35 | 6.6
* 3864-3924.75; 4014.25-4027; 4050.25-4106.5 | -1.3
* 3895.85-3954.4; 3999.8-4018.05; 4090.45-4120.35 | -4.0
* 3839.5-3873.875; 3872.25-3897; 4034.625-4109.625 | 4.1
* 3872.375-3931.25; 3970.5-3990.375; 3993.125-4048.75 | 1.9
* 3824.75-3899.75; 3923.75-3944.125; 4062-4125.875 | 2.9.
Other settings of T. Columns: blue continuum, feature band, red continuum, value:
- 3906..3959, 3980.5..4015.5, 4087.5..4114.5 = -0.15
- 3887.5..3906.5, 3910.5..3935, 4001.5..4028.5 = 0.03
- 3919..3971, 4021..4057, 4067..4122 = -0.17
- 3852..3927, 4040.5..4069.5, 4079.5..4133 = -0.17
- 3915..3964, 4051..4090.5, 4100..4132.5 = -0.16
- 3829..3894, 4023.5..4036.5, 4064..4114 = -0.12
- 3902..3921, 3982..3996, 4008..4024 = 0.12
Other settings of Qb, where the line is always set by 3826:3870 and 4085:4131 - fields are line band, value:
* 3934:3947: 1.6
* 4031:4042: -1.9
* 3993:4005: -1.8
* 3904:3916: -1.1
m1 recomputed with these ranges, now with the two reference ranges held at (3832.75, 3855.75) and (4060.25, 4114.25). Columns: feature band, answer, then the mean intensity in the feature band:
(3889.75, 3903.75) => 1.4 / 4.57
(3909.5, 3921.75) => -0.7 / 5.41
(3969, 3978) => 0.6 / 5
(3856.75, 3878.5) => -1.6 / 5.31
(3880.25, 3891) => 1.5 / 4.34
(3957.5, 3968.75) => 0.8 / 4.95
